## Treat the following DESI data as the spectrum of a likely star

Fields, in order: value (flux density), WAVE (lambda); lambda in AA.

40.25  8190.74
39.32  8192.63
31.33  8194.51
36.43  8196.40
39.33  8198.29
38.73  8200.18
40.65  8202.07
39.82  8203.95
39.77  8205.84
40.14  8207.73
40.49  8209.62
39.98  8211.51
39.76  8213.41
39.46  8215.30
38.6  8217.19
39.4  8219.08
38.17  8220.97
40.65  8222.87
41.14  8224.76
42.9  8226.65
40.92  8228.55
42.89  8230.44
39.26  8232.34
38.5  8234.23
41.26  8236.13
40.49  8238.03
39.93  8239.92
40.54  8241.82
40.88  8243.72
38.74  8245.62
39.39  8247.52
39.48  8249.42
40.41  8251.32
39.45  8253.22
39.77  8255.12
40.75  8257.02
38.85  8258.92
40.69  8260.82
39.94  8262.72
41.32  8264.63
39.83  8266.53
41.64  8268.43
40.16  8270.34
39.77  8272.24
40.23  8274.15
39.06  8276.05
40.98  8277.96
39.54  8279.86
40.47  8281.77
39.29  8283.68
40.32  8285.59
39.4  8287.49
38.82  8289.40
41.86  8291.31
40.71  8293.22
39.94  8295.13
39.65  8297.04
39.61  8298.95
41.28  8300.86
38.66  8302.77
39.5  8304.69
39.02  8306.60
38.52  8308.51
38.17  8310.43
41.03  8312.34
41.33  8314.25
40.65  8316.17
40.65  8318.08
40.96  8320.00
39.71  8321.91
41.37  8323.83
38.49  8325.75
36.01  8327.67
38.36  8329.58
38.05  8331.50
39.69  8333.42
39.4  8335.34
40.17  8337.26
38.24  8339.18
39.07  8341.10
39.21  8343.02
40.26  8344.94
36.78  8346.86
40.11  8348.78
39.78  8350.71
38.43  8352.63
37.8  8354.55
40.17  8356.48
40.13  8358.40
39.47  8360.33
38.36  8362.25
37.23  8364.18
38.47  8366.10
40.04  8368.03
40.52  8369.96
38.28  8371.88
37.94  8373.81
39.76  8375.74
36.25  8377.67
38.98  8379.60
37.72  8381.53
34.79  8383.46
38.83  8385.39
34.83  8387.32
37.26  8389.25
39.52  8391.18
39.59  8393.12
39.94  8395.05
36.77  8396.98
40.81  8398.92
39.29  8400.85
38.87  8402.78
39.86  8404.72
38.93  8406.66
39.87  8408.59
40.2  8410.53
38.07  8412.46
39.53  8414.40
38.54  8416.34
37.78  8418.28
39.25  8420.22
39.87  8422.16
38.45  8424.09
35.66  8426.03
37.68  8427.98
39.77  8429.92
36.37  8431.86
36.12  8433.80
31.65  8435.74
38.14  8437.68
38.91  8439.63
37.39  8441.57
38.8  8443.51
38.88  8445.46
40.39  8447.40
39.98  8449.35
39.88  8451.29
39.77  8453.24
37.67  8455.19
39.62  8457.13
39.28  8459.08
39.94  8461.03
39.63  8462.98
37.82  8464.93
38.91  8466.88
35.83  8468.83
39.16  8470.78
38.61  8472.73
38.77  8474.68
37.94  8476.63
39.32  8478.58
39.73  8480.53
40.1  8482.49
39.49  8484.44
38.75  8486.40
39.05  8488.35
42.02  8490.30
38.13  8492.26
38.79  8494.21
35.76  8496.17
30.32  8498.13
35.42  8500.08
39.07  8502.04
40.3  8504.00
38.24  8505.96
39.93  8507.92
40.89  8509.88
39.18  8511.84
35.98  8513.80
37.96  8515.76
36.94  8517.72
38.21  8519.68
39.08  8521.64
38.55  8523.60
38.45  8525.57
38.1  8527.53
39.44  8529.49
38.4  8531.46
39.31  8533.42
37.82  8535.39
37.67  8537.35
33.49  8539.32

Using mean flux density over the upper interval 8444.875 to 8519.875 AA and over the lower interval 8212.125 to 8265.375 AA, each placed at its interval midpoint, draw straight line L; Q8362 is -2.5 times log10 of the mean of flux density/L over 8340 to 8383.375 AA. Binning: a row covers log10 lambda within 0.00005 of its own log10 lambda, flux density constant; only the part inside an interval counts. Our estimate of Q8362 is 0.02 mag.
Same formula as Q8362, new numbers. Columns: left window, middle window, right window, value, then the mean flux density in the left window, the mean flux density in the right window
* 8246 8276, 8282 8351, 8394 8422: 0.00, 40.1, 39.1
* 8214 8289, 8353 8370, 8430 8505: 0.00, 40.1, 38.3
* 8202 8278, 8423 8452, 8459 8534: 0.03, 40.1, 38.5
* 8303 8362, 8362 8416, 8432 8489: 0.01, 39.3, 38.6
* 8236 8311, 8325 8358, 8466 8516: 0.02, 39.9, 38.4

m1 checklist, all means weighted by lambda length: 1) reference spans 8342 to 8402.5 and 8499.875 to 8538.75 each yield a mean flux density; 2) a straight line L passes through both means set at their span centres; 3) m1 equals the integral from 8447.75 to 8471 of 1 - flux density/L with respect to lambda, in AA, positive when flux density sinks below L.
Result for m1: -0.3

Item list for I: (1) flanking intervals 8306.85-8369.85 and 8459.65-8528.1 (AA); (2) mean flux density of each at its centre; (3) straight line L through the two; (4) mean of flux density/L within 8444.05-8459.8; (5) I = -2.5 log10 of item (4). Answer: -0.02 mag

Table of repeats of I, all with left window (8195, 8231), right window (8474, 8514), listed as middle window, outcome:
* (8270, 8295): -0.02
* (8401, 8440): 0.02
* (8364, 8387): 0.02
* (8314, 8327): -0.03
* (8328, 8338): 0.01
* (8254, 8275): -0.02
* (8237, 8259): -0.01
